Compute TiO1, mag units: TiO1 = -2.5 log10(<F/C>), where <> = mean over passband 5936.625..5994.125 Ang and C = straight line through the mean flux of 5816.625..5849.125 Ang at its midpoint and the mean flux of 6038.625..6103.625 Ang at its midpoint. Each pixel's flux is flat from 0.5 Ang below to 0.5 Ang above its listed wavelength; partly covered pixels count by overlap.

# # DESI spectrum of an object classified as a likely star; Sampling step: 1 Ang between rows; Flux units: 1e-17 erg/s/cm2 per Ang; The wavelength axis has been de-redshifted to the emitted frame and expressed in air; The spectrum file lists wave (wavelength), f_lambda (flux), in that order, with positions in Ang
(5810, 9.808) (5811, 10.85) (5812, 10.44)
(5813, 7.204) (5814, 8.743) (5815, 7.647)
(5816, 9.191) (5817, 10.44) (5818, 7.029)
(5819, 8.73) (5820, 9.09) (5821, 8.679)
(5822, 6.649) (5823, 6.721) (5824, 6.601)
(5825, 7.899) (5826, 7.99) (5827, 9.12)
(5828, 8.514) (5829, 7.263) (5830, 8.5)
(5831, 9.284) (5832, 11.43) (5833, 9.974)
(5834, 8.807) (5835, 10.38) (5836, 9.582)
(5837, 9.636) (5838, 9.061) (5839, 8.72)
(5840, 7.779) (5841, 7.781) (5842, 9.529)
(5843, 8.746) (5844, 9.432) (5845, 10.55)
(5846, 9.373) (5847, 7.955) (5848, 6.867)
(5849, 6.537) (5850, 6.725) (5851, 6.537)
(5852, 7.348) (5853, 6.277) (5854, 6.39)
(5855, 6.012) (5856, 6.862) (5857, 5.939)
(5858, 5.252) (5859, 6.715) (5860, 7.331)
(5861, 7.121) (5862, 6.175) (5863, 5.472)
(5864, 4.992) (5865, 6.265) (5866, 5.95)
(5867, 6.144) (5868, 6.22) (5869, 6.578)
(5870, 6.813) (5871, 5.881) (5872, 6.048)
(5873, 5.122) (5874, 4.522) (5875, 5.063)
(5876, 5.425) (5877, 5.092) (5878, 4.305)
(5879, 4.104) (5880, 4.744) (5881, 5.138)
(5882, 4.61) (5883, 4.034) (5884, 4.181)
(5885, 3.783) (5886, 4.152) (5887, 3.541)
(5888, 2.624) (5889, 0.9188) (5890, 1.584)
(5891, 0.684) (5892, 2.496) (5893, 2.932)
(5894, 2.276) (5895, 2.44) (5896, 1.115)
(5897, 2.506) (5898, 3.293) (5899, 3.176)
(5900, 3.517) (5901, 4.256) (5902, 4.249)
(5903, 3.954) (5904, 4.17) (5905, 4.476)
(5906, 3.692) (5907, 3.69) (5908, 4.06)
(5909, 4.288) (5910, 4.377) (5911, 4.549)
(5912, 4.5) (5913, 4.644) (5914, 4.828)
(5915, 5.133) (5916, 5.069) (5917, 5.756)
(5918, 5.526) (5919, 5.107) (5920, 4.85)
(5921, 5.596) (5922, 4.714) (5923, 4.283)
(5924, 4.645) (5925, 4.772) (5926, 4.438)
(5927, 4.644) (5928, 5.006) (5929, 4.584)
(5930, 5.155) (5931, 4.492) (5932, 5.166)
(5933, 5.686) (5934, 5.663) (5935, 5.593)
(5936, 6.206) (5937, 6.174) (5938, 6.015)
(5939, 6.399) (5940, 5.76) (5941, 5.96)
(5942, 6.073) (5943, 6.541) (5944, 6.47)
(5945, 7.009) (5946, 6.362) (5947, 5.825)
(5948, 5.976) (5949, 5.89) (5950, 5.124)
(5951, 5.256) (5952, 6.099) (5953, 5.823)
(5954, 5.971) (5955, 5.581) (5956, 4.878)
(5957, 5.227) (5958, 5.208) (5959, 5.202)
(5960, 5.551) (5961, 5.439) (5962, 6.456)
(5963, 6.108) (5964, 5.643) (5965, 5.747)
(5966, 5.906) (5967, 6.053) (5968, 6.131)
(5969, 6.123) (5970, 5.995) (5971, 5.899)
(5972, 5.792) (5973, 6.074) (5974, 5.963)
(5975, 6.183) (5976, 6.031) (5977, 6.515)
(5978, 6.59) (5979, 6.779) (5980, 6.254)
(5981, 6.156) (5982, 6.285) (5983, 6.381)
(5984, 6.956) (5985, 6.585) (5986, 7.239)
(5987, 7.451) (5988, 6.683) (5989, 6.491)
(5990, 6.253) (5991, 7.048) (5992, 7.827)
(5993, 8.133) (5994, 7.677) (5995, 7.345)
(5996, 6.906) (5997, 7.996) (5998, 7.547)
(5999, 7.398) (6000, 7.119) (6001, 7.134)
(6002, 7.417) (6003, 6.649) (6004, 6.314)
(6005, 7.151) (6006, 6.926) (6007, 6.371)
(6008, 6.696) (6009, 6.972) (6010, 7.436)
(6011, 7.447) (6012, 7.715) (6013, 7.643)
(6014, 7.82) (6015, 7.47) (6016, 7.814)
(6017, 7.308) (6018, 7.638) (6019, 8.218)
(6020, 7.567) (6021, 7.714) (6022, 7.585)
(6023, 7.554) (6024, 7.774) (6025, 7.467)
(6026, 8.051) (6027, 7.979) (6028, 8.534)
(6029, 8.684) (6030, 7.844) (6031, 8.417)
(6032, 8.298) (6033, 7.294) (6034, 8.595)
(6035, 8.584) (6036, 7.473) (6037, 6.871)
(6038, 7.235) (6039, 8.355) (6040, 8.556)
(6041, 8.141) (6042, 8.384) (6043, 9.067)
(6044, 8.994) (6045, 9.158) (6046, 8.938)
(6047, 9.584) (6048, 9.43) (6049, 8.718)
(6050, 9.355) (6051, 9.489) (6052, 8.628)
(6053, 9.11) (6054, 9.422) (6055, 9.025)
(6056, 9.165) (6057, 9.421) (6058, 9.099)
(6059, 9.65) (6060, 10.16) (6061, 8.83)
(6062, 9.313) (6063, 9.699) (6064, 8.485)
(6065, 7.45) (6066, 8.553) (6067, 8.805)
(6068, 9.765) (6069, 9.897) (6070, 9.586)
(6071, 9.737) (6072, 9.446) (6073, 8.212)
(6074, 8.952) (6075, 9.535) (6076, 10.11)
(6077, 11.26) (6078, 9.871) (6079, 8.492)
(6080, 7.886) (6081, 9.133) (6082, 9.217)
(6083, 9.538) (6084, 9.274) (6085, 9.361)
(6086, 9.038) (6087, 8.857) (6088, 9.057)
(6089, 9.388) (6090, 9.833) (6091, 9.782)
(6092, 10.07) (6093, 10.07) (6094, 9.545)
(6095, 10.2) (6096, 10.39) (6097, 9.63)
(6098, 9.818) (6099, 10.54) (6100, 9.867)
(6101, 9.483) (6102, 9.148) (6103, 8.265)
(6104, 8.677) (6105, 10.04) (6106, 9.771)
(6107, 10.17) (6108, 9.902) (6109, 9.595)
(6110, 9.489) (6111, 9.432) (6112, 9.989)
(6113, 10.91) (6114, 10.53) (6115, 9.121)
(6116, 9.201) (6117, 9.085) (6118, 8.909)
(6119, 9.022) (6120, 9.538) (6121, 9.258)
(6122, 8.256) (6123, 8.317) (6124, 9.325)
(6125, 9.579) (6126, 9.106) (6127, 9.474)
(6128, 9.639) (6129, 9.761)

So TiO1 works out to 0.41 mag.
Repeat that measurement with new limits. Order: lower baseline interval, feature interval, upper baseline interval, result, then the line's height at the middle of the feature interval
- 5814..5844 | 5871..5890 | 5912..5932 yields 0.48 mag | 6.58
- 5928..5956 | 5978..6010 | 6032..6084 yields 0.04 mag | 7.21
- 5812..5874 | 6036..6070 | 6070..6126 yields 0.03 mag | 9.15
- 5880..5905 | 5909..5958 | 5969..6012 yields -0.15 mag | 4.72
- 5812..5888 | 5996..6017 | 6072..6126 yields 0.18 mag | 8.57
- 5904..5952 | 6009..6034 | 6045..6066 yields 0.04 mag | 8.09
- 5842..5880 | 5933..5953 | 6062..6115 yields 0.25 mag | 7.55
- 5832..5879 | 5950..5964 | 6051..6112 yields 0.41 mag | 8.13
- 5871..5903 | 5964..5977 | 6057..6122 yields 0.01 mag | 6.04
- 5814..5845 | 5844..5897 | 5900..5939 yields 0.34 mag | 6.95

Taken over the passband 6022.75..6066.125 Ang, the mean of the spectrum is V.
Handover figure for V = 8.62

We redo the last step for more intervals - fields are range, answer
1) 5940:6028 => 6.66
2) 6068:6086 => 9.38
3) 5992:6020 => 7.36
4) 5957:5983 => 6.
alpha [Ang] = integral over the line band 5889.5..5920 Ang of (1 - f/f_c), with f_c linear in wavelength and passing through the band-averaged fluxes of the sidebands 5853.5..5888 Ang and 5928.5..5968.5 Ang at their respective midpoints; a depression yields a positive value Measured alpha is 9.9 Ang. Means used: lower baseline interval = 5.43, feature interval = 3.76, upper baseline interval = 5.76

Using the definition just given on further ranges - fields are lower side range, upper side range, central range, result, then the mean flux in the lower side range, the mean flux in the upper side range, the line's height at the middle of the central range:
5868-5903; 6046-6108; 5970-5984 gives 0.6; 3.89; 9.38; 6.52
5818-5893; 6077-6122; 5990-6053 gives 5.3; 6.58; 9.51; 8.58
